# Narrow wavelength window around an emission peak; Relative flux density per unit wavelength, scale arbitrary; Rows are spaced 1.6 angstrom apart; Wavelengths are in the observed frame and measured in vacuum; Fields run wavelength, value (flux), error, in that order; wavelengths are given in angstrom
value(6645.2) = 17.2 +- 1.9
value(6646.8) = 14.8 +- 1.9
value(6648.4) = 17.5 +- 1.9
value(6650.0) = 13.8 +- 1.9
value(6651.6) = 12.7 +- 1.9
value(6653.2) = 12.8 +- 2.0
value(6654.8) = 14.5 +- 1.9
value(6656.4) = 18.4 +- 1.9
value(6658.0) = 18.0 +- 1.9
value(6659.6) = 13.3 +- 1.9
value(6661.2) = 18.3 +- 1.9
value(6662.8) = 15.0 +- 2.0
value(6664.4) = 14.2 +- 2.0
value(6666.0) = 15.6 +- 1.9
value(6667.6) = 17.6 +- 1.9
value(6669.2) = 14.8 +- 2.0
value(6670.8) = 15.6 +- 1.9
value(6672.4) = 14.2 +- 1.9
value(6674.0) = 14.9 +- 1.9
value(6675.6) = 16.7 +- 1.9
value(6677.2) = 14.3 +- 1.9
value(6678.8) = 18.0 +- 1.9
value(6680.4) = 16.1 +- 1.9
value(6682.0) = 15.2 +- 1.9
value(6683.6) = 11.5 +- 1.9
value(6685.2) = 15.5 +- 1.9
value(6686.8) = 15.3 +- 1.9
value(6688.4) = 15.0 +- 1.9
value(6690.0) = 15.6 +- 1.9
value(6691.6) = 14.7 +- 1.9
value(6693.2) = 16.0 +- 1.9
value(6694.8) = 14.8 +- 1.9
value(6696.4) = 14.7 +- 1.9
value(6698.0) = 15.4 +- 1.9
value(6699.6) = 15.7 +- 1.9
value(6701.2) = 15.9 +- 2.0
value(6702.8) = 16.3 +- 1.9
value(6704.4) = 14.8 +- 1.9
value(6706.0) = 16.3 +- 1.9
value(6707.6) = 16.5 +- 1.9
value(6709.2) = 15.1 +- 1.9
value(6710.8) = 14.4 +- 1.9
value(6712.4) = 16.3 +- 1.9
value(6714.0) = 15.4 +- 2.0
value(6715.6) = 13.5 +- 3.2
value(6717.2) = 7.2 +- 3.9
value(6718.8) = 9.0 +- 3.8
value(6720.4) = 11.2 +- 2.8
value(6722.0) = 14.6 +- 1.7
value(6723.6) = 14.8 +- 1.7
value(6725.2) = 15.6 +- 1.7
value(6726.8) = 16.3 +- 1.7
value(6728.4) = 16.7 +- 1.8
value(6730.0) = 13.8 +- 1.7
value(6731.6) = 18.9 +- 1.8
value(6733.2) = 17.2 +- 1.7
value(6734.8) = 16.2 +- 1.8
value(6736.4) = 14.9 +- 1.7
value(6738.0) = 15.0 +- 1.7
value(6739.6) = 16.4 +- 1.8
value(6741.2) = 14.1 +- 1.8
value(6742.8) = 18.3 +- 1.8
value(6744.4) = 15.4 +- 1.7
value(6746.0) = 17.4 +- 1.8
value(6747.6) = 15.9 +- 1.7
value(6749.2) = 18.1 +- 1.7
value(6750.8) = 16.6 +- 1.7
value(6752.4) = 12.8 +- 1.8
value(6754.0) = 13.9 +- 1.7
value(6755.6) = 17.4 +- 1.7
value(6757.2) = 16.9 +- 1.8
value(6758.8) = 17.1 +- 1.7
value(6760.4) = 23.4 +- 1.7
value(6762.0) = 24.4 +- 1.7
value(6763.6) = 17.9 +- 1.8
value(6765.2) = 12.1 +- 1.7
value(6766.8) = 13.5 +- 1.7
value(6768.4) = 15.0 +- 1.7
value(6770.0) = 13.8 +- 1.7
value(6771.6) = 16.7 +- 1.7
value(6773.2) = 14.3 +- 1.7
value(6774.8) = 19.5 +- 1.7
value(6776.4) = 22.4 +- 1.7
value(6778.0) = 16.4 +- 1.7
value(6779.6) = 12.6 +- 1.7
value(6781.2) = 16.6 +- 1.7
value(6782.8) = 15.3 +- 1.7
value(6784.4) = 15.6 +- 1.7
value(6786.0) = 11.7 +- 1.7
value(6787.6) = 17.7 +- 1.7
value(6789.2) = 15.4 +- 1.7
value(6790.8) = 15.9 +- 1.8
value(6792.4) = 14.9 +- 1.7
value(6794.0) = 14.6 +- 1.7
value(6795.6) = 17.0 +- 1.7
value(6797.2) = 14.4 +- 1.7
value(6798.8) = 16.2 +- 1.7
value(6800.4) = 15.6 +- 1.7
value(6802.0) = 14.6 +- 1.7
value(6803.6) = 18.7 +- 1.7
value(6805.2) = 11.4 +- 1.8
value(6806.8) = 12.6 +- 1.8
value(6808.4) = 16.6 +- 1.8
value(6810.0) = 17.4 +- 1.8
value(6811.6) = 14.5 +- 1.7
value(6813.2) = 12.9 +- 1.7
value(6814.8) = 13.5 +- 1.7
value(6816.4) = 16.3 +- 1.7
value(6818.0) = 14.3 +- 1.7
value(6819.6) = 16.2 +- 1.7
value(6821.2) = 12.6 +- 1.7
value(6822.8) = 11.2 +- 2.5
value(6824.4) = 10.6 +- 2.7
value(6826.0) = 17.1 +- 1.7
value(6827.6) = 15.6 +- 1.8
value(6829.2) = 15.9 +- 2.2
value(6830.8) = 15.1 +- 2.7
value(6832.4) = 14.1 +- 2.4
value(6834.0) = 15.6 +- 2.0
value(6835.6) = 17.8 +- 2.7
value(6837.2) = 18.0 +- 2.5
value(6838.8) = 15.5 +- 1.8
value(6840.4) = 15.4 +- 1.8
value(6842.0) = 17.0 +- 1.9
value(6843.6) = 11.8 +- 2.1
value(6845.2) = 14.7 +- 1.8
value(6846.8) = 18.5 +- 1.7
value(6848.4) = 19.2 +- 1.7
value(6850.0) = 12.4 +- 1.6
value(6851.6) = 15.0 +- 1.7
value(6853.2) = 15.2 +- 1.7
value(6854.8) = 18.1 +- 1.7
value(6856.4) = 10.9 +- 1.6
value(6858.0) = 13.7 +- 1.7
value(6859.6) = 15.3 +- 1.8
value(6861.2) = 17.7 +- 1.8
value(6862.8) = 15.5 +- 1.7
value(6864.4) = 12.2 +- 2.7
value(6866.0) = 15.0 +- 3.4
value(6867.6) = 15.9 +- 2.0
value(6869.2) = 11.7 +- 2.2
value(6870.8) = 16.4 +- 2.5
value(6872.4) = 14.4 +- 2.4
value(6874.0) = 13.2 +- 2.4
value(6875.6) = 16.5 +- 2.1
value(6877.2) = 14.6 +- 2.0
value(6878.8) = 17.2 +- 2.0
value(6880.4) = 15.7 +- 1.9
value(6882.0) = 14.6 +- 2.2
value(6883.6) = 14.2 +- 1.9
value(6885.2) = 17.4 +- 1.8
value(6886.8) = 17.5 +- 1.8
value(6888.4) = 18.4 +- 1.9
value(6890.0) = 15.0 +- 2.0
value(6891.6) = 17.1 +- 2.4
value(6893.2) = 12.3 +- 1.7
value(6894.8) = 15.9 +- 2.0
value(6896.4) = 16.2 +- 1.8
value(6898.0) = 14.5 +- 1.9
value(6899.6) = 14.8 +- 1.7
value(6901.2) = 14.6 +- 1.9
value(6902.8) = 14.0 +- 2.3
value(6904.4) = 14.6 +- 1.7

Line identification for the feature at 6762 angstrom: [S II] 6716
